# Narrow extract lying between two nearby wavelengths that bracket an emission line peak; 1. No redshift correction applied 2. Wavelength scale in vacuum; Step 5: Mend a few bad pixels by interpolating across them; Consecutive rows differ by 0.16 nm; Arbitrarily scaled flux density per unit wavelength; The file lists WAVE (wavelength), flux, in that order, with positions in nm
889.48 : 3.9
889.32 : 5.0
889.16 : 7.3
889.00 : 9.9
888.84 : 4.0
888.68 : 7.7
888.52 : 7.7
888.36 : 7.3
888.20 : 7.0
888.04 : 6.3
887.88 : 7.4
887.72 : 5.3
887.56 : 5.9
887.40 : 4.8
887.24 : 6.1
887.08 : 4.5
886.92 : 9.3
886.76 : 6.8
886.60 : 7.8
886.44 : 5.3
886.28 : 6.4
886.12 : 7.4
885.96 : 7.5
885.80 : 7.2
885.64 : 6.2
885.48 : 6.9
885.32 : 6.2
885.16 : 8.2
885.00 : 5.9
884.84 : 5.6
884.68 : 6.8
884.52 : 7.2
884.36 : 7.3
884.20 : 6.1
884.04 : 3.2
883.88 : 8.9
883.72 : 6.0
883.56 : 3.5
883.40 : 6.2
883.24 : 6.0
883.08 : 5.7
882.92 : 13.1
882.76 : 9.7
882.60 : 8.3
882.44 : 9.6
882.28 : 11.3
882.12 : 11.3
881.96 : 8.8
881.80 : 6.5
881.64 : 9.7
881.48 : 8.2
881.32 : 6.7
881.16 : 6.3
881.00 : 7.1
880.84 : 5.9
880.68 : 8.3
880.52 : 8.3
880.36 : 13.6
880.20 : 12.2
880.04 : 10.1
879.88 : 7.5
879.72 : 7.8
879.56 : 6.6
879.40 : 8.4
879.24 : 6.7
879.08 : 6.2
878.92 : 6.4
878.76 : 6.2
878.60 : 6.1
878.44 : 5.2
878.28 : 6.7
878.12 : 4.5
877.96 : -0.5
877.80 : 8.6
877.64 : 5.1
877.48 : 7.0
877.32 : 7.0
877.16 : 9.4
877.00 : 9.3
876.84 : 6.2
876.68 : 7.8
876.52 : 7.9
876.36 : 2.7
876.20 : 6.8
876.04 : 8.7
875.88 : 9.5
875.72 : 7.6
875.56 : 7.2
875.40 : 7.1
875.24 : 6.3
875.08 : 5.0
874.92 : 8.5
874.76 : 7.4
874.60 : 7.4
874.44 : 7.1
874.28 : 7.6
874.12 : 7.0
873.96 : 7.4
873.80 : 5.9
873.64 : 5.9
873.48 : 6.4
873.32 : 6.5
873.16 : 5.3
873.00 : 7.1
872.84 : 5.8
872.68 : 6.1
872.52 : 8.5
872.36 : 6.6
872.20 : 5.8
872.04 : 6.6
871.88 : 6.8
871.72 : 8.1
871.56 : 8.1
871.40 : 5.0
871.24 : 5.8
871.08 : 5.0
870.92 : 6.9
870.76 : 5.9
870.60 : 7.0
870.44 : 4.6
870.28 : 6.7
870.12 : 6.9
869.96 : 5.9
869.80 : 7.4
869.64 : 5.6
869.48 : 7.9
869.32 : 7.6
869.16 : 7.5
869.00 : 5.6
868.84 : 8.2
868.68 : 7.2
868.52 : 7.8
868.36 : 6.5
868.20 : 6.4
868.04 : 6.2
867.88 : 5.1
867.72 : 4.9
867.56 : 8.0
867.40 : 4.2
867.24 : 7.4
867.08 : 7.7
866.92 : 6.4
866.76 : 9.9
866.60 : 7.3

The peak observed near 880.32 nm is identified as [S II]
